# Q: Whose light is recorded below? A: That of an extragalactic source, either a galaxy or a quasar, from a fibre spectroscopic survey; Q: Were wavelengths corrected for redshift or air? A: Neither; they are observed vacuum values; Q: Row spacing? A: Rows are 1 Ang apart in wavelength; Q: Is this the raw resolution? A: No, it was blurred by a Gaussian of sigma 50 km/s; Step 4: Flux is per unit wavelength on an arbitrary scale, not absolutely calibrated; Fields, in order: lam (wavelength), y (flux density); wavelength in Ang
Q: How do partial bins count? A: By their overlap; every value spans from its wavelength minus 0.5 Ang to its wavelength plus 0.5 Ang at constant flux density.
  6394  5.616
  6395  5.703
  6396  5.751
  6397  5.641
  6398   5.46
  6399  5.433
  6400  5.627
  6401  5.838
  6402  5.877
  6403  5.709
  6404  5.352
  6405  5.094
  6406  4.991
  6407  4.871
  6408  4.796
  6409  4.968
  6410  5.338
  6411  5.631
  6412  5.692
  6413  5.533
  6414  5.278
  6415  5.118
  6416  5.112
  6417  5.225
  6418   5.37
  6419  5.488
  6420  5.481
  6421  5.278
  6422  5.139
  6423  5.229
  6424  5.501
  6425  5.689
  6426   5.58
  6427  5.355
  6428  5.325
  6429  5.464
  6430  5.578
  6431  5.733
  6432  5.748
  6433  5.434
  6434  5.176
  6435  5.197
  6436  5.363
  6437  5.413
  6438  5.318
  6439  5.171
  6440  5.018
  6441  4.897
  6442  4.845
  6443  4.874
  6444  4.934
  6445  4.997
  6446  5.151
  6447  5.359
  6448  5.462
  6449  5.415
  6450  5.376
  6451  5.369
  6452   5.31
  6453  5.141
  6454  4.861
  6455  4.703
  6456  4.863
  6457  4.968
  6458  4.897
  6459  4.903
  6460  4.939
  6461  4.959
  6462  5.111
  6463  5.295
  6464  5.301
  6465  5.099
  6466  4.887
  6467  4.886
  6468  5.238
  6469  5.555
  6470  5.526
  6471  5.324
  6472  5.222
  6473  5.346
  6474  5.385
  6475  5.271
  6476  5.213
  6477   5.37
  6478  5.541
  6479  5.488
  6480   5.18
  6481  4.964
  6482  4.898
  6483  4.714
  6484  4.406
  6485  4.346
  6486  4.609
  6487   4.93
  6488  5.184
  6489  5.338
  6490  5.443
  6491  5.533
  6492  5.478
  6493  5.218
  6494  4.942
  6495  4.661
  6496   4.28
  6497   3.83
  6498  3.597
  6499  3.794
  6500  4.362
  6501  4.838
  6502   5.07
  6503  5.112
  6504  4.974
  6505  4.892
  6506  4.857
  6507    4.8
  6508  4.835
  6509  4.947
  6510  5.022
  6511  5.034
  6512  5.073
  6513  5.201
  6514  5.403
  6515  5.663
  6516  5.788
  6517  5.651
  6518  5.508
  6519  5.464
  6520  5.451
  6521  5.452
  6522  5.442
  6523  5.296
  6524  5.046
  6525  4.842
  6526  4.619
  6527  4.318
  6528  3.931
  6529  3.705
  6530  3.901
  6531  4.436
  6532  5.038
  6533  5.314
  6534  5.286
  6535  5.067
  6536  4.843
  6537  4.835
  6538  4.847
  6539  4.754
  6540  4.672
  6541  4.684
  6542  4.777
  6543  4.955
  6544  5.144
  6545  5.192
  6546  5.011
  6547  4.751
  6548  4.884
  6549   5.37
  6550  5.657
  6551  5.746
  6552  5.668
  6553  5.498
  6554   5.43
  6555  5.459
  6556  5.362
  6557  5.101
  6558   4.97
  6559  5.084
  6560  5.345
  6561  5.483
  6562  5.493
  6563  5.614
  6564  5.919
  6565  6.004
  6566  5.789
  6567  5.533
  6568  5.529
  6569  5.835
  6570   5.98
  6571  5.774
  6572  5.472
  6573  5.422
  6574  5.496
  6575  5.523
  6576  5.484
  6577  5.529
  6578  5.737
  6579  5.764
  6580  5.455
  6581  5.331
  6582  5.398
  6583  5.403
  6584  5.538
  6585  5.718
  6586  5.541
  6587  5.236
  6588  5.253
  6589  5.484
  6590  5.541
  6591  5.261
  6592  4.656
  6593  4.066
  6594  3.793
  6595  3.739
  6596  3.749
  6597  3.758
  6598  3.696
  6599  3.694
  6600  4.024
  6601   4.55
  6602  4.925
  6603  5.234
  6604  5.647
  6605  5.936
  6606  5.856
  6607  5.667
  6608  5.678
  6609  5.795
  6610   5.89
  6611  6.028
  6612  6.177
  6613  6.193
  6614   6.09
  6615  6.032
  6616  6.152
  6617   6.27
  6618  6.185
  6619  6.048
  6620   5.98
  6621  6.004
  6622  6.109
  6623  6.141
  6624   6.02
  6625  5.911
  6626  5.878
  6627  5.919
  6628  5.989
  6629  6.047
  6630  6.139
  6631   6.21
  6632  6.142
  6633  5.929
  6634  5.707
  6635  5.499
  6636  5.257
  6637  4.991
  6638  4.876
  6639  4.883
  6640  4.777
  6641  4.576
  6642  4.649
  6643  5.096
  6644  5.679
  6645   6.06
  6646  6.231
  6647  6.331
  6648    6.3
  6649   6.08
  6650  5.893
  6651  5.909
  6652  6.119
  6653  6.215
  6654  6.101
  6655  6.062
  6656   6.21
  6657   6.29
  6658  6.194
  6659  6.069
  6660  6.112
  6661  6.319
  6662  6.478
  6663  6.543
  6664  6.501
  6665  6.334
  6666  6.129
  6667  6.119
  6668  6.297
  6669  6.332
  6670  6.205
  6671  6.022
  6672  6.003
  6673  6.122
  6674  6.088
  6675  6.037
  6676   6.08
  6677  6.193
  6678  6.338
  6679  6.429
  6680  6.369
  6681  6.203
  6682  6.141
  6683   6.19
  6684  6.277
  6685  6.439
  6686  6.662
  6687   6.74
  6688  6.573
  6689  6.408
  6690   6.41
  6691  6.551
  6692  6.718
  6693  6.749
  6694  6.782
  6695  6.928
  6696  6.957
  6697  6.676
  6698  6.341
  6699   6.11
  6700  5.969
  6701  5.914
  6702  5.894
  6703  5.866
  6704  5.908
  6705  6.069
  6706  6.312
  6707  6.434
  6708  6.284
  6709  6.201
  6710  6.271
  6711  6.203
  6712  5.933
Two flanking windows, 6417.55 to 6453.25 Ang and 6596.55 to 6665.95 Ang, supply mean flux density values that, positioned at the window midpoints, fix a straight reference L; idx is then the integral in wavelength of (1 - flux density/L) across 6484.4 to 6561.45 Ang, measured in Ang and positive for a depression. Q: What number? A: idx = 7.2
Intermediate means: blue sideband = 5.31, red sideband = 5.75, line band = 4.99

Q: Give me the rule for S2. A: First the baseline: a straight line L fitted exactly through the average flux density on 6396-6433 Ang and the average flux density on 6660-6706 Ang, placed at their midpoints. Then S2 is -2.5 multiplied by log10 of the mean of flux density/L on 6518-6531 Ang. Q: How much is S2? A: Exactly 0.201 mag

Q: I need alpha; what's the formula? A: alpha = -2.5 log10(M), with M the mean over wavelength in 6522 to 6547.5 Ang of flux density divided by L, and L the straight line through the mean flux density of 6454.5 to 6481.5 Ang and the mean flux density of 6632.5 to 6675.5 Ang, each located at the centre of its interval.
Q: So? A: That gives 0.137 mag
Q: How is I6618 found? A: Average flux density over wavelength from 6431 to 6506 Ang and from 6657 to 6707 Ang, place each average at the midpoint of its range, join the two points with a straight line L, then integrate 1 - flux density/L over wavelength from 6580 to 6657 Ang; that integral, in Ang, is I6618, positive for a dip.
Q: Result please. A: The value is 5.5 Ang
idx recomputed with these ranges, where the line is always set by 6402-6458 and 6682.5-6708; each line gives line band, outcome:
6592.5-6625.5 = 3.6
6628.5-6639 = 0.8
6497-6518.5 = 2.5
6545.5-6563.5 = 1.4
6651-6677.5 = 0.3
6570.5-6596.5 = 3.1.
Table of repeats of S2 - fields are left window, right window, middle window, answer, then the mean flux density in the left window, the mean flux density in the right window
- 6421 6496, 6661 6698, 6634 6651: 0.13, 5.18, 6.39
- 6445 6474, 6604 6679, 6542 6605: 0.09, 5.16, 5.96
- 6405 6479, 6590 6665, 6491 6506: 0.15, 5.24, 5.62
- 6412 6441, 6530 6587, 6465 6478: 0.02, 5.37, 5.32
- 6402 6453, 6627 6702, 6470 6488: 0.08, 5.3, 6.1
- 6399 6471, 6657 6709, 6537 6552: 0.14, 5.26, 6.31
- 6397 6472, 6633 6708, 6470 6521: 0.09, 5.26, 6.1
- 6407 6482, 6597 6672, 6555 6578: 0.01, 5.24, 5.79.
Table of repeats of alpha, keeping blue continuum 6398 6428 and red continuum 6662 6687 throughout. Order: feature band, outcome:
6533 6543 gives 0.18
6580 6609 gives 0.20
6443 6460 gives 0.08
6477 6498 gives 0.14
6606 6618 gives 0.01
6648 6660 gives 0.01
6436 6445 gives 0.08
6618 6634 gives 0.01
